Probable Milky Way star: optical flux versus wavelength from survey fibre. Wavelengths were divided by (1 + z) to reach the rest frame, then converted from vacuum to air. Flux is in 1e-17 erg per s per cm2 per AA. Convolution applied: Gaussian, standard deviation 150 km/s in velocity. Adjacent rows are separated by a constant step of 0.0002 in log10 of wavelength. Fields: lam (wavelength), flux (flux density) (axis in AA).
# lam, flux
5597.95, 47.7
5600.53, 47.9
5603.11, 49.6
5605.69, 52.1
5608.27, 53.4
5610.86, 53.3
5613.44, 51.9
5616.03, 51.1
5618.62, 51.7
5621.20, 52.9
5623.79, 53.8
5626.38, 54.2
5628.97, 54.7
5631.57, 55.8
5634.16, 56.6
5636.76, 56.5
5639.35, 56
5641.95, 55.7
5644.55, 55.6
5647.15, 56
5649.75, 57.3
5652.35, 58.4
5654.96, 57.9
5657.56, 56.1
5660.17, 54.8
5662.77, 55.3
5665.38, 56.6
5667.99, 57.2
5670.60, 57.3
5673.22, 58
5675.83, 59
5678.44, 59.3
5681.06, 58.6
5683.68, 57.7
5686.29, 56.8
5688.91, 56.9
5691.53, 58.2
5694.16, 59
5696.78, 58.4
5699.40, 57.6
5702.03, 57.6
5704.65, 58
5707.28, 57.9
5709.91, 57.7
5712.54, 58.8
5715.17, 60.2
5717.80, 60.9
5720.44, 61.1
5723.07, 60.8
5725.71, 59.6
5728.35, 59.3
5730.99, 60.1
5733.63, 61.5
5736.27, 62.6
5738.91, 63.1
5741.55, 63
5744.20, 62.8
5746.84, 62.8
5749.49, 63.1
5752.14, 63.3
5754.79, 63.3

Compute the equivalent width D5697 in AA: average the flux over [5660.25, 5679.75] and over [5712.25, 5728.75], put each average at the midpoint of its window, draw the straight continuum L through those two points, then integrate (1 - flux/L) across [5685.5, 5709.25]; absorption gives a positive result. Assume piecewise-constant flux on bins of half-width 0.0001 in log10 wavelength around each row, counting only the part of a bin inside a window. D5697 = 0.4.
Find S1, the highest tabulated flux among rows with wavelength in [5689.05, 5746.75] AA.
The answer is 63.1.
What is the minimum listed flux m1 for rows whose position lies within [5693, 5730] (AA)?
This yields 57.6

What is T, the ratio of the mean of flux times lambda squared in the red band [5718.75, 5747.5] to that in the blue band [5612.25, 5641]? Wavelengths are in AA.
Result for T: 1.2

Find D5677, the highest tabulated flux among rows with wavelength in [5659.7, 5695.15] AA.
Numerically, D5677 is 59.3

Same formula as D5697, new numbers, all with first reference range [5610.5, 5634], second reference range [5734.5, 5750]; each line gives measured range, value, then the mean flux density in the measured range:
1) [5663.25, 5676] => 0.0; 57.3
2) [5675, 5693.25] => 0.1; 58.1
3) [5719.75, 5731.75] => 0.3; 60.1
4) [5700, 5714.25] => 0.5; 58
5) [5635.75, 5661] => -0.4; 56.5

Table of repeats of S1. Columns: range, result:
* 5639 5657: 58.4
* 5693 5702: 59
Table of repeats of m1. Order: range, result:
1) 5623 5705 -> 53.8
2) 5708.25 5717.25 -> 57.7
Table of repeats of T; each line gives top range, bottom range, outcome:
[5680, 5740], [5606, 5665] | 1.11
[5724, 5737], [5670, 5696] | 1.06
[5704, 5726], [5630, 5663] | 1.08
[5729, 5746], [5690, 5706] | 1.08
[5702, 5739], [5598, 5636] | 1.18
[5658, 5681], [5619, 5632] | 1.08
